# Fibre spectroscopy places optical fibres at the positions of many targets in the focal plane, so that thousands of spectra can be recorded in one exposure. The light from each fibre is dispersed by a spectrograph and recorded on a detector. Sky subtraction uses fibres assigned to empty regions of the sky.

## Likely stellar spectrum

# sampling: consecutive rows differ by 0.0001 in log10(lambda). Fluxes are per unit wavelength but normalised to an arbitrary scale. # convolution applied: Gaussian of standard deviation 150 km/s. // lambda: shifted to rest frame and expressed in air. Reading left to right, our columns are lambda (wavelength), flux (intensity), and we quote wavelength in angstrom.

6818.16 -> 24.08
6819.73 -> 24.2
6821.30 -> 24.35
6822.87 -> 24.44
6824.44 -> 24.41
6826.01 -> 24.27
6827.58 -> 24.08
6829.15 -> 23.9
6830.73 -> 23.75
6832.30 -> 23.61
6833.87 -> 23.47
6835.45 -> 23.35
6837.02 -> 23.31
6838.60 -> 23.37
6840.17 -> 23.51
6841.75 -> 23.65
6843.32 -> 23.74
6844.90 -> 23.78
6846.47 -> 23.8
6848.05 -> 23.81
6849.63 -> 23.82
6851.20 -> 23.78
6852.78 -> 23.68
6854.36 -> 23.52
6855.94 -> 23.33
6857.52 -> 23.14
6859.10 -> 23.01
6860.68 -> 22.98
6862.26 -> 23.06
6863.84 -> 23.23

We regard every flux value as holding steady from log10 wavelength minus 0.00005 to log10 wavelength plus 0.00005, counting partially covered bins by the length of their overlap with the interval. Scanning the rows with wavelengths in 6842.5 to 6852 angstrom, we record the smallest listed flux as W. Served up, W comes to 23.74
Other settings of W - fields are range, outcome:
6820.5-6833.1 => 23.61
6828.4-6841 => 23.31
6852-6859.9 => 23.01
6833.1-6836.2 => 23.35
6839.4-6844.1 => 23.51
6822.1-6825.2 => 24.41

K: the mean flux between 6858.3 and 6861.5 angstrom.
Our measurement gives 23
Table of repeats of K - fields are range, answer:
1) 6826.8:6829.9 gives 24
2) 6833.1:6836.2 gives 23.4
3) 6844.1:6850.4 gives 23.8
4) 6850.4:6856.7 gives 23.6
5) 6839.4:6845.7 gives 23.7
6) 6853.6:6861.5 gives 23.2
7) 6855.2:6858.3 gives 23.2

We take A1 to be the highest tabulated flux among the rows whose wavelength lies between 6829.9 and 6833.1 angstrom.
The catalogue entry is 23.75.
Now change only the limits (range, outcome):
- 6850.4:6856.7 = 23.78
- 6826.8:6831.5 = 24.08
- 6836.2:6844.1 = 23.74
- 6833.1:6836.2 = 23.47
